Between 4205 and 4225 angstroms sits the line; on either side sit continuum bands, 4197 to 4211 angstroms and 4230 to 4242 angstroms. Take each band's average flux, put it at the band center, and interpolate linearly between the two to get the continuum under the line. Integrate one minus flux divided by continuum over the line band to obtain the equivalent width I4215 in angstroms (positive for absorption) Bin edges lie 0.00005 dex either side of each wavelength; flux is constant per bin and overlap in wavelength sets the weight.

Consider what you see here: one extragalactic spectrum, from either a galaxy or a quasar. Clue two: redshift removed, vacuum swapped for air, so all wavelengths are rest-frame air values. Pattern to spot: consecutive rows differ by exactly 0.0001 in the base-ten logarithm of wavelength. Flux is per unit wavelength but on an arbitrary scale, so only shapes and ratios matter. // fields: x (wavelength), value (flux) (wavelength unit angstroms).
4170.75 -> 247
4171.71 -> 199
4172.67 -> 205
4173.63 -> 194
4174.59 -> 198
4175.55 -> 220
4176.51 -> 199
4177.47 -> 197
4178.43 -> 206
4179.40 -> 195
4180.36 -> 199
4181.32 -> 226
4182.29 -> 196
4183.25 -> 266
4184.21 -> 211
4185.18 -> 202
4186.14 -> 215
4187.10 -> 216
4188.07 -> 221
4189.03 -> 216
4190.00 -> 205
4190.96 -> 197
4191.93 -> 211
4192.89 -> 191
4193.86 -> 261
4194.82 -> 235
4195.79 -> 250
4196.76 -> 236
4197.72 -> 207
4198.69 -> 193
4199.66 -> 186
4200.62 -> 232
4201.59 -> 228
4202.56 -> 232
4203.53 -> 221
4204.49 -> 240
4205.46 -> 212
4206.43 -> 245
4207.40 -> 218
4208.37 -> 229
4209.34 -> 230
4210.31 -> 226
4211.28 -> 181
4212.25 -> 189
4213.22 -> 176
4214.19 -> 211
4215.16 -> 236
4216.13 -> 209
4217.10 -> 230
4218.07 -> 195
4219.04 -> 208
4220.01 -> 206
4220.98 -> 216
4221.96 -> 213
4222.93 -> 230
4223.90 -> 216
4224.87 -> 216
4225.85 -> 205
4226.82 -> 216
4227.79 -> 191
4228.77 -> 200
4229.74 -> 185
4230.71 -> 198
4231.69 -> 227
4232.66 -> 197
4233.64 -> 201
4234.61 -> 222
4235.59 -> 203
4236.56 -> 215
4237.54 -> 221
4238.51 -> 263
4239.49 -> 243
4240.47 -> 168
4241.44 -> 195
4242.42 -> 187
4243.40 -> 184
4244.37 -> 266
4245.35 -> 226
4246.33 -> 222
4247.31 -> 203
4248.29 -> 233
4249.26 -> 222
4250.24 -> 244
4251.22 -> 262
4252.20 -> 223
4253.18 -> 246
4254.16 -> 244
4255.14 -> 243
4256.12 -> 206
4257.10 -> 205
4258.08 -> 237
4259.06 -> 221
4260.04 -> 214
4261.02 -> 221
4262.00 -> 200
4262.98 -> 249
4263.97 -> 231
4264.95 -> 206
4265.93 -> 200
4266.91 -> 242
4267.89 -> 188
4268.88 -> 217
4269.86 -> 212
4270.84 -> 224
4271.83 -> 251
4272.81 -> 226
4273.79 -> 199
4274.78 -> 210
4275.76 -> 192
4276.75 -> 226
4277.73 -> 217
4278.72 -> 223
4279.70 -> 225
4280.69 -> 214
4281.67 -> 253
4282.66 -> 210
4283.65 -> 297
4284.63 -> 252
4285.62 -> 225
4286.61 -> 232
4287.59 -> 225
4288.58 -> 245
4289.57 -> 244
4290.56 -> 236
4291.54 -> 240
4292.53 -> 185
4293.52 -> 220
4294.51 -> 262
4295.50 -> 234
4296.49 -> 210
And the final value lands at 0.37 angstroms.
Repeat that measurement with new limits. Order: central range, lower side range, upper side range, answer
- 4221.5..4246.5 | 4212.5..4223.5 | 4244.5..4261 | 0.9 angstroms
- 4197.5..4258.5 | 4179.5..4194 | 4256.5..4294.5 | 0.7 angstroms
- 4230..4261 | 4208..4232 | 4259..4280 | -1.0 angstroms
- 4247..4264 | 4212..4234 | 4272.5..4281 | -1.3 angstroms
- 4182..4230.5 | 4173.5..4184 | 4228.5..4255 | -0.4 angstroms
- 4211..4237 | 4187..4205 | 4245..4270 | 1.7 angstroms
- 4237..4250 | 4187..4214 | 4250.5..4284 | 0.2 angstroms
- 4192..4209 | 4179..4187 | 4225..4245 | -0.9 angstroms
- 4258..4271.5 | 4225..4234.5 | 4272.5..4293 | 0.0 angstroms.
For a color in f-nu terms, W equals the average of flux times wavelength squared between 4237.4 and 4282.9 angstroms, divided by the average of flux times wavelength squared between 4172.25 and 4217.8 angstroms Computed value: 1.1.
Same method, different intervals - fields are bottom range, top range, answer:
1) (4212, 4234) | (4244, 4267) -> 1.11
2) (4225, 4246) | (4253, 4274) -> 1.07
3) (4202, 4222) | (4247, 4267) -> 1.07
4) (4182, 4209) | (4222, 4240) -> 0.99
